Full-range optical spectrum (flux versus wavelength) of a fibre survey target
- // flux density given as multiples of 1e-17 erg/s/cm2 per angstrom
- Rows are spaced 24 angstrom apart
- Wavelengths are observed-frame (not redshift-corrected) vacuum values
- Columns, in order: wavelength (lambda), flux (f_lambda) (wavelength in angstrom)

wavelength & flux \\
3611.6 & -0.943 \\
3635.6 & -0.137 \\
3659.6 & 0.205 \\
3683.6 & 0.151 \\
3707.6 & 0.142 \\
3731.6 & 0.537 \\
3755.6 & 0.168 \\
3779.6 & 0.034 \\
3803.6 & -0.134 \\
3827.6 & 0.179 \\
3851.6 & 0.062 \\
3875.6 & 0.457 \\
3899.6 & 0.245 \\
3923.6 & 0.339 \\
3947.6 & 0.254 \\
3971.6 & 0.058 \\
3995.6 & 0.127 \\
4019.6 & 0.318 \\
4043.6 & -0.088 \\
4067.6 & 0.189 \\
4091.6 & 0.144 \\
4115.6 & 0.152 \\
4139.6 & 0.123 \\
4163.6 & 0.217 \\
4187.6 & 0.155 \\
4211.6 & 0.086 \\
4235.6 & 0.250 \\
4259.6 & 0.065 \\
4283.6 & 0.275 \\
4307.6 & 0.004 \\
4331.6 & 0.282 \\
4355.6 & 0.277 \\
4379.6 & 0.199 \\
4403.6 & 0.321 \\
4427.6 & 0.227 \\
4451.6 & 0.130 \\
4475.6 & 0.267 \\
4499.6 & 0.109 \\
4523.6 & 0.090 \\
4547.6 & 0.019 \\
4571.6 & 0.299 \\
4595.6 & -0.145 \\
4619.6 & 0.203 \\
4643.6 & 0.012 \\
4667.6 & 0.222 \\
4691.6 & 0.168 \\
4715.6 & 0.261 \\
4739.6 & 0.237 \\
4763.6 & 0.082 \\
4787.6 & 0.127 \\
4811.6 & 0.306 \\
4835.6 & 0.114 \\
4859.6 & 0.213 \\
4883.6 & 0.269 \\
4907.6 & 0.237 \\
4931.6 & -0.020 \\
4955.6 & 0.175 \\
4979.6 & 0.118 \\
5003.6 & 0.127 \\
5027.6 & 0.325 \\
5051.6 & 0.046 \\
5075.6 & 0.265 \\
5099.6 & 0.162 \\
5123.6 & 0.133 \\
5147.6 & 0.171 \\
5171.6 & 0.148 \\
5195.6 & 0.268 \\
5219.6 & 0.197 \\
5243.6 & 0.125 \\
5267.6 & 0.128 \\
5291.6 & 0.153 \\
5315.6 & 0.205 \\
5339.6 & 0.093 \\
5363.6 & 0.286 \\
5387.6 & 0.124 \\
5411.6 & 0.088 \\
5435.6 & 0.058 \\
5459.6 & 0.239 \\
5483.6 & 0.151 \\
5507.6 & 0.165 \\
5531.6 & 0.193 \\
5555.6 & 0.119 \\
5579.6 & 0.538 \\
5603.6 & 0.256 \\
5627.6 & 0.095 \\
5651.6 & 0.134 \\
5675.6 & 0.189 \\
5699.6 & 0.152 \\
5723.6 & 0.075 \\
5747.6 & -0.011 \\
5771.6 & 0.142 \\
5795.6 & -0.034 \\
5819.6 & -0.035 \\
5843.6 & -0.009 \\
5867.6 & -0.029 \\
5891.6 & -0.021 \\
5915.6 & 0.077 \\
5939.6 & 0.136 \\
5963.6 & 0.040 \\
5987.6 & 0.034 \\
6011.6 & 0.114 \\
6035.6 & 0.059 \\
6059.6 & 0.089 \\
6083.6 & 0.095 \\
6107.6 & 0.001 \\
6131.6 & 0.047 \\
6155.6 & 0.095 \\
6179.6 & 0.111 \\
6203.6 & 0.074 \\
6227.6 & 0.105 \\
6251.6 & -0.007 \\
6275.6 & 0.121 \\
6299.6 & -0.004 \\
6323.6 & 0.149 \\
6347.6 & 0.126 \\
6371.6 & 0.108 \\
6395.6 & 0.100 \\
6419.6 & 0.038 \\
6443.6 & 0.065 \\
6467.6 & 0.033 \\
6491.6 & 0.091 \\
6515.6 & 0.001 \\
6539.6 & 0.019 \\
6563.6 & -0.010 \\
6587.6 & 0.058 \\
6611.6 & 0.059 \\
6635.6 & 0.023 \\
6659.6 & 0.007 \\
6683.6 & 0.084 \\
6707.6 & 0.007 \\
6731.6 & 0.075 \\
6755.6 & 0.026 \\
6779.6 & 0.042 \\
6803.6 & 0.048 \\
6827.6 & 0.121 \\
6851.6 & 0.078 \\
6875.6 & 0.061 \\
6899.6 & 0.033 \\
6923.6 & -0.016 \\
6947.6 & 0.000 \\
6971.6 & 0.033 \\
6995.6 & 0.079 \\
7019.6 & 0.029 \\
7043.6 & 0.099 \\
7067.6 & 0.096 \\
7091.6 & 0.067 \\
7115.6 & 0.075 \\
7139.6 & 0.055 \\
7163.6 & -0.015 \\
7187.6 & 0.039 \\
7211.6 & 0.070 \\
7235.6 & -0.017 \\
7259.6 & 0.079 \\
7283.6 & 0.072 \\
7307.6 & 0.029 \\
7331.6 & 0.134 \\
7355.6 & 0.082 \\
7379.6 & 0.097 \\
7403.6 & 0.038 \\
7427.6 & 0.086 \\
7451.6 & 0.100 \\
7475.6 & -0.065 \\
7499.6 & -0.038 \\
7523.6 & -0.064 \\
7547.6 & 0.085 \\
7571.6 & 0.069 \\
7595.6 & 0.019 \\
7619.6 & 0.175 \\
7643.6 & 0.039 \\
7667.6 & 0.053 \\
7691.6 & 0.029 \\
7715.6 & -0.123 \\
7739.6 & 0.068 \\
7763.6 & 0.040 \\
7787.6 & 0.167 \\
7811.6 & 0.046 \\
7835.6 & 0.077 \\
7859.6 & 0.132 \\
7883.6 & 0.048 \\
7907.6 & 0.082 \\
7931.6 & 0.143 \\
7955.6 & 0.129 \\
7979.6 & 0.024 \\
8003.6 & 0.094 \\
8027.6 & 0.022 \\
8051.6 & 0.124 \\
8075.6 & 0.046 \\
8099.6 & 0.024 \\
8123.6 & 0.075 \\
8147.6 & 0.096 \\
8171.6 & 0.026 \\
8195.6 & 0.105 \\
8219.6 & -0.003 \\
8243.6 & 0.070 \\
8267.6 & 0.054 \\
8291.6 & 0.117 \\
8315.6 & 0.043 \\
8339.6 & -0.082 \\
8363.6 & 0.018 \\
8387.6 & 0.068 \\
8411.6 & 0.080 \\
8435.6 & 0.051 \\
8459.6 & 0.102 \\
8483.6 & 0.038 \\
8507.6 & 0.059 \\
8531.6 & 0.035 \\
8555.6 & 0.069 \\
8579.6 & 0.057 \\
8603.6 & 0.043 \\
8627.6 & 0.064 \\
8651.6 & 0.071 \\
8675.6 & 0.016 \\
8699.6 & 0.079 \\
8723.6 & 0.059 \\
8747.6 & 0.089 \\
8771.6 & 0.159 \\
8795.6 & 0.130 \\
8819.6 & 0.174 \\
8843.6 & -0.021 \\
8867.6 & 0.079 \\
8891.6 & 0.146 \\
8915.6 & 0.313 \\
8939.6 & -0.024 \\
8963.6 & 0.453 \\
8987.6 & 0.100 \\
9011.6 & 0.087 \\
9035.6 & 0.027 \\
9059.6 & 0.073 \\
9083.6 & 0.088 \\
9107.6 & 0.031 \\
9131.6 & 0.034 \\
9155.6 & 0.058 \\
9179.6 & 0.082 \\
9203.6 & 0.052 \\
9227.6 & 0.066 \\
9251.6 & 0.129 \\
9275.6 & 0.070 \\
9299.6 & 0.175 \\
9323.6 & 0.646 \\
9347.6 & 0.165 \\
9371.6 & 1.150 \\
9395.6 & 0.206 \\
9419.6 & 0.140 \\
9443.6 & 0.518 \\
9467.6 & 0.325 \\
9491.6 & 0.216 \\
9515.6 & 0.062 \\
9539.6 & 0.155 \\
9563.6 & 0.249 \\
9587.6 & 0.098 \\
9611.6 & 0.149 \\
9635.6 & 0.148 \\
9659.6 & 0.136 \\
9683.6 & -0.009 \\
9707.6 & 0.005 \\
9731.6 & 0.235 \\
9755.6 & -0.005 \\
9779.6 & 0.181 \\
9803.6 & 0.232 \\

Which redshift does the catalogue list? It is 1.403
